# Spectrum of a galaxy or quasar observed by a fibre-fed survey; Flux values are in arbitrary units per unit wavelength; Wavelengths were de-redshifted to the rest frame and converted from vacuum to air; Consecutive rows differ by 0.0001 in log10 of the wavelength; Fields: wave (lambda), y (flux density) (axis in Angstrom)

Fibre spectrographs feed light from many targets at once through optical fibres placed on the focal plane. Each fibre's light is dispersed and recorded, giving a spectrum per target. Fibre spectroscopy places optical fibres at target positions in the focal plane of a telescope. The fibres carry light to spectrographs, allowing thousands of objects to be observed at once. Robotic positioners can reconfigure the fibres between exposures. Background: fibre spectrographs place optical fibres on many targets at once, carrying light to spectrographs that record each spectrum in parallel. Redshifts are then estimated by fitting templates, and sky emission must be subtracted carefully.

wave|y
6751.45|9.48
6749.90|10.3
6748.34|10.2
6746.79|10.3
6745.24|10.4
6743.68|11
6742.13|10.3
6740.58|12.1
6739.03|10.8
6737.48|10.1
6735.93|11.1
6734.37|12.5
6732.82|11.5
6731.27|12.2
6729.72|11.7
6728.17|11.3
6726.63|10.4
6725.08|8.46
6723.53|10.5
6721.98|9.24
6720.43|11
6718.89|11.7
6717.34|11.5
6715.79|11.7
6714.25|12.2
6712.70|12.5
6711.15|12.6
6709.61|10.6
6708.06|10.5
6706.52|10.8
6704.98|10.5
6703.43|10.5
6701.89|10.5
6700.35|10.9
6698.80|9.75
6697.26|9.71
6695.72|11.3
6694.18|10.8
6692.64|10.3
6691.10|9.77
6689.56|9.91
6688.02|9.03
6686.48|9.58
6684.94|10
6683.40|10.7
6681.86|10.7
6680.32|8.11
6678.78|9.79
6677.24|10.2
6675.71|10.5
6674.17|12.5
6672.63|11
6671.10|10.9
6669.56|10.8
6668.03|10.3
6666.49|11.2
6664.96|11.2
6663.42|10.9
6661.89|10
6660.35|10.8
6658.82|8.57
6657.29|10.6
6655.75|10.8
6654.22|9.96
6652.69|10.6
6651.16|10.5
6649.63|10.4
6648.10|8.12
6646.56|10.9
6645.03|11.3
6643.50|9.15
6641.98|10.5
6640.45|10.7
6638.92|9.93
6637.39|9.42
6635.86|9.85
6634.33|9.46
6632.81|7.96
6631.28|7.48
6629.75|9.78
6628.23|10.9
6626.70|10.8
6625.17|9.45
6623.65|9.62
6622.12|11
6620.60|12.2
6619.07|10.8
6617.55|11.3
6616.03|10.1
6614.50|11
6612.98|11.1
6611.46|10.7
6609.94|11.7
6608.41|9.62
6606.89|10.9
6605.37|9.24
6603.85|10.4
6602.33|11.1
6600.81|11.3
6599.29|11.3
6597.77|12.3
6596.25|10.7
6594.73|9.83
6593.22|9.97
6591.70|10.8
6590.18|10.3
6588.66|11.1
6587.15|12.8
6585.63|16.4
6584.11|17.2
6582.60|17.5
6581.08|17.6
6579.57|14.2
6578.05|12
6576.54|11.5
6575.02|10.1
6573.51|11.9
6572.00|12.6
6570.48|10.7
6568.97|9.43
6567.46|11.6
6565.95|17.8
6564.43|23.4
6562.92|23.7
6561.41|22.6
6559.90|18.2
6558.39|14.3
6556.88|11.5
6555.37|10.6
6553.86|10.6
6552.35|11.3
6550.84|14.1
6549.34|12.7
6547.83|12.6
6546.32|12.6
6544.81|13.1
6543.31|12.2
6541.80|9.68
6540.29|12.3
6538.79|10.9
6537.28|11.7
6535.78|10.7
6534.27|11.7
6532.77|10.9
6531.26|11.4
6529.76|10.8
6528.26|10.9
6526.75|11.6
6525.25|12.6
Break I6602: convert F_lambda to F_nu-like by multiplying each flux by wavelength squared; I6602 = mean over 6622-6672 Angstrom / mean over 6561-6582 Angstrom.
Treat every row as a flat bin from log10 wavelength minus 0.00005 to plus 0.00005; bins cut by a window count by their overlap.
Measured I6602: 0.7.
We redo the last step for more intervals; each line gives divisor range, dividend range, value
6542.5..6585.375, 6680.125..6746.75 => 0.79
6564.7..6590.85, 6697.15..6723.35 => 0.85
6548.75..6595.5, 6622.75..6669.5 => 0.74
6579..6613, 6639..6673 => 0.88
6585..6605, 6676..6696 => 0.91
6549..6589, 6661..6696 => 0.75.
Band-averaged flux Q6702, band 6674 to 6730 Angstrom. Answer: 10.6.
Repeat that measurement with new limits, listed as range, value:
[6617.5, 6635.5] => 10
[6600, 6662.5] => 10.2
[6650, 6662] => 10.2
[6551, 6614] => 13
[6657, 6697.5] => 10.3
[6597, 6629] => 10.8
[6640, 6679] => 10.5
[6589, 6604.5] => 10.8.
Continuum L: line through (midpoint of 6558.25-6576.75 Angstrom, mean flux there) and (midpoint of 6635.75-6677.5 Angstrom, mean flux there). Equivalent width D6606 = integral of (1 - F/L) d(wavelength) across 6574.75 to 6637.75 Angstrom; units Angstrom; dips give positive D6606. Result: 9.43 Angstrom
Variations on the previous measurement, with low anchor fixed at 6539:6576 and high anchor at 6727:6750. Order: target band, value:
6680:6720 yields 3.29 Angstrom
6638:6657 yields 3.28 Angstrom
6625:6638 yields 3.25 Angstrom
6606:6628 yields 3.59 Angstrom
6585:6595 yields 1.21 Angstrom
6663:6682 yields 2.22 Angstrom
